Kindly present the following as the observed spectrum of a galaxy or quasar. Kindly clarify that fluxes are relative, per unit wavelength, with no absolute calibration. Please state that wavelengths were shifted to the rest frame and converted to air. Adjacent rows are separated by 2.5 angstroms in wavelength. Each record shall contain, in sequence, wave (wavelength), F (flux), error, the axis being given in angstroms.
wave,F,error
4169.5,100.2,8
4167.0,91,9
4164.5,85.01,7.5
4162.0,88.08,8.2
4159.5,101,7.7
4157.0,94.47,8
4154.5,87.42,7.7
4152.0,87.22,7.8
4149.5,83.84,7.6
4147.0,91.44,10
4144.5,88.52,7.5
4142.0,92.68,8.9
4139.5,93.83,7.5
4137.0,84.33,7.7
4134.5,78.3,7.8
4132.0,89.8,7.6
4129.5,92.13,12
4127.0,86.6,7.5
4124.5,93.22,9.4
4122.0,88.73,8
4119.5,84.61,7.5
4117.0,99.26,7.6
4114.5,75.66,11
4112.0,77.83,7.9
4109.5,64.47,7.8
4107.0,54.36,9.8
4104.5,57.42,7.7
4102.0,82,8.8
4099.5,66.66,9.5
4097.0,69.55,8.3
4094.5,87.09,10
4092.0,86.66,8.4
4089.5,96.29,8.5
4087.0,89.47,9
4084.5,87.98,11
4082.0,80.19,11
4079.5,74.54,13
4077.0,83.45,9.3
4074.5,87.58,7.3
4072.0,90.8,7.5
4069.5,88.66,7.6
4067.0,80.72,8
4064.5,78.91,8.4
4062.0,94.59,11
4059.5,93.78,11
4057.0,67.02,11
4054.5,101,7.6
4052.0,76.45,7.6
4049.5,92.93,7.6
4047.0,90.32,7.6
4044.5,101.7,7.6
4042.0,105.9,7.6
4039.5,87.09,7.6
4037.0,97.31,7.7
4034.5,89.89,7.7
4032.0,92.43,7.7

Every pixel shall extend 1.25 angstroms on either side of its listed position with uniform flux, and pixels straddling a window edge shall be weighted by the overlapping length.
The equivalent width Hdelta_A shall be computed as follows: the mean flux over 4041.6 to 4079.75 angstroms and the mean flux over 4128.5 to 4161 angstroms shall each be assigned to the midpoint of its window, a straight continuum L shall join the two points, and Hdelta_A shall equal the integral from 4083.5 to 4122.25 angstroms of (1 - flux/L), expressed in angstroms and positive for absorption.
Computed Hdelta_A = 4.3 angstroms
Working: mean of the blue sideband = 88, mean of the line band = 79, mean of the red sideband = 89.6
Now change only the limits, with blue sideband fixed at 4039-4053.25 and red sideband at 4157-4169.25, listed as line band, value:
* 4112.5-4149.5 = 1.7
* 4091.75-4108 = 3.7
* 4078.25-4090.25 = 0.9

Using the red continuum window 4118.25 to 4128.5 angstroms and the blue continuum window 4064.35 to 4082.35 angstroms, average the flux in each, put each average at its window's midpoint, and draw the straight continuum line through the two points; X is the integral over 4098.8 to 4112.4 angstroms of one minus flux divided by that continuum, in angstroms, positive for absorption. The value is 3.17 angstroms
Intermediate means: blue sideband 83.5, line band 66.5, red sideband 88.4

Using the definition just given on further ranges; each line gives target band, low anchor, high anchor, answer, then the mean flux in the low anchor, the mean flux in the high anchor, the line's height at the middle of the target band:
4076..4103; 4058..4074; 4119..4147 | 1.8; 87.6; 88.7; 88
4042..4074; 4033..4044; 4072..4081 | 0.1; 95.4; 83.1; 89.1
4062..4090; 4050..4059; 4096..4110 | -3.7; 83.5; 65.7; 75.6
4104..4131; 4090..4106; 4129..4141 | 0.6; 75.6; 87.5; 81.9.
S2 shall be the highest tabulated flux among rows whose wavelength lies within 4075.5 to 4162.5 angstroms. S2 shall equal 101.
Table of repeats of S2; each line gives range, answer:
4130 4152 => 93.83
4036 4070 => 105.9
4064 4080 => 90.8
